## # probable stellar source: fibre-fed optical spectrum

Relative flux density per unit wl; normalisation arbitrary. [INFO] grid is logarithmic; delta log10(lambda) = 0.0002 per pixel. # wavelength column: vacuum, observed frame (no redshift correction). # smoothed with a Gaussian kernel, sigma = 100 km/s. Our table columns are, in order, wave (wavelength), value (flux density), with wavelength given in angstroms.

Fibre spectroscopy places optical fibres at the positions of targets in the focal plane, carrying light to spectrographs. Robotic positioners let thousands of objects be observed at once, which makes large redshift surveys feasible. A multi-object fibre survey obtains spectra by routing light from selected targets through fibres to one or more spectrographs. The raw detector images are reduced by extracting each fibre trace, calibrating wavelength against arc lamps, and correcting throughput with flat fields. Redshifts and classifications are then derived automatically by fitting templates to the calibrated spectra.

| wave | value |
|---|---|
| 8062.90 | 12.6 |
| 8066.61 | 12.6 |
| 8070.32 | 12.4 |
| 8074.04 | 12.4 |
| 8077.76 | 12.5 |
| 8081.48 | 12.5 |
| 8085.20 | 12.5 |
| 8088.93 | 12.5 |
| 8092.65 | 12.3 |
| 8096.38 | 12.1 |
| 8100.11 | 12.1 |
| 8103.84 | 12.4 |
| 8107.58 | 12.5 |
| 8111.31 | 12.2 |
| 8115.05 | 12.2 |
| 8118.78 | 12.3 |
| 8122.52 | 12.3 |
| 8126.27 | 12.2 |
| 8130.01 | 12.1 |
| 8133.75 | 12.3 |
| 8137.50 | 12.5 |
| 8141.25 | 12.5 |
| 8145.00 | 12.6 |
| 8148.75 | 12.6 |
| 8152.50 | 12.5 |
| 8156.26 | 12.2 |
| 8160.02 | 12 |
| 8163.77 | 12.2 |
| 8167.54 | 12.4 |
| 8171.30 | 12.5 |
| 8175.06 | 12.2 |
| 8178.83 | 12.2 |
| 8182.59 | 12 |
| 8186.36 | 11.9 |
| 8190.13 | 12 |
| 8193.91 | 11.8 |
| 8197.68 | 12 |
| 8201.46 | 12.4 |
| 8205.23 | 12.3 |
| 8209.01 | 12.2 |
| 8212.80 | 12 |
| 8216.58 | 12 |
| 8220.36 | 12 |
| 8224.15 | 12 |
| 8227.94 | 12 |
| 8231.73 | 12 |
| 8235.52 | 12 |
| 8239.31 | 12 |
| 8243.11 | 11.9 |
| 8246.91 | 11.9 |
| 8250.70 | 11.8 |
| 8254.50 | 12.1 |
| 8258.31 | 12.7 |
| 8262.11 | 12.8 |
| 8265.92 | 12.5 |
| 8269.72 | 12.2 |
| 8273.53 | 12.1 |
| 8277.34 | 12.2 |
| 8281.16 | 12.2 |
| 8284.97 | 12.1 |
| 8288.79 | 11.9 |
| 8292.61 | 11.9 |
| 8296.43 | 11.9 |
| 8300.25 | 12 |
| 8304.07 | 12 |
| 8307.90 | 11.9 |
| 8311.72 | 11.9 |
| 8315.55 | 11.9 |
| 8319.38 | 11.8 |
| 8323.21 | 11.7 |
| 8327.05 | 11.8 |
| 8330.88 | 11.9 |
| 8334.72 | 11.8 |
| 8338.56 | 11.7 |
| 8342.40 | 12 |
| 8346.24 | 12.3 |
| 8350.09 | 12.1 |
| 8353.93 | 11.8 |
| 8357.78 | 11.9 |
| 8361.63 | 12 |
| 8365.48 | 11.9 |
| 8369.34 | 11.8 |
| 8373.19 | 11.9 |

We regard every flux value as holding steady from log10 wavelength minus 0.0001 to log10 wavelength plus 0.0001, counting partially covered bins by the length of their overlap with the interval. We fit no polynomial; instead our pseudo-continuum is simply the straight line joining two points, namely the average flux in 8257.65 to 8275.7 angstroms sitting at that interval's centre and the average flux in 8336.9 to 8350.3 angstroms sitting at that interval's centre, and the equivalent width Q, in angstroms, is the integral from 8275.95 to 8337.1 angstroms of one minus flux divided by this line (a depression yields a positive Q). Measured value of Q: 1.5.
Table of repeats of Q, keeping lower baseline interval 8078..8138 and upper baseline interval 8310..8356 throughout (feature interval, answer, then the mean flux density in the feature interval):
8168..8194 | 0.1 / 12.1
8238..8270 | -0.5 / 12.2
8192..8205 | 0.0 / 12.1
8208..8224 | 0.1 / 12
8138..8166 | -0.3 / 12.4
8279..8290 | -0.1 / 12.1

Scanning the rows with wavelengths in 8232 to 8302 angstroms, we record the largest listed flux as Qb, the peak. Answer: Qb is 12.8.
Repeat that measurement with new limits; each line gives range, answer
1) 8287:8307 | 12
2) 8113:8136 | 12.3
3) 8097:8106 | 12.4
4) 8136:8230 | 12.6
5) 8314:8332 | 11.9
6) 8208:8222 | 12.2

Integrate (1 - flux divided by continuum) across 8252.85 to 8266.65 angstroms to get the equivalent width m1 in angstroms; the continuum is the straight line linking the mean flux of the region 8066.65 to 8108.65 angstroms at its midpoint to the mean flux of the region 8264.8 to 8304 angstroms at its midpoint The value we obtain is -0.5 angstroms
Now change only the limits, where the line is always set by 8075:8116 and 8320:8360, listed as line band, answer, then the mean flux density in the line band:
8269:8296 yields -0.15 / 12.1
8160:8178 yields -0.10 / 12.3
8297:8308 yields 0.00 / 12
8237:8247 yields 0.11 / 11.9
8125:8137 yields 0.05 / 12.2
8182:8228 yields 0.37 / 12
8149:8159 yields -0.10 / 12.4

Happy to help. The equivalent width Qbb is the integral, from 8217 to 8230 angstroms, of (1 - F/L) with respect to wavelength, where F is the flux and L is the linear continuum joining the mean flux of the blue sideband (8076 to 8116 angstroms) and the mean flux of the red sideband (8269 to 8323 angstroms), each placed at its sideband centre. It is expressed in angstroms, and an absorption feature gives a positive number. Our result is 0.1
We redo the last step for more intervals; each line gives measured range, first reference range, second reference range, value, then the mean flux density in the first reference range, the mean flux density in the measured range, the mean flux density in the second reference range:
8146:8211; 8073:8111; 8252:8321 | 0.3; 12.4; 12.2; 12.1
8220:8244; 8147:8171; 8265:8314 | 0.4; 12.3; 12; 12.1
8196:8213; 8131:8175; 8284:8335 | 0.0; 12.4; 12.2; 11.9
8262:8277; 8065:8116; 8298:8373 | -0.4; 12.4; 12.3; 11.9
